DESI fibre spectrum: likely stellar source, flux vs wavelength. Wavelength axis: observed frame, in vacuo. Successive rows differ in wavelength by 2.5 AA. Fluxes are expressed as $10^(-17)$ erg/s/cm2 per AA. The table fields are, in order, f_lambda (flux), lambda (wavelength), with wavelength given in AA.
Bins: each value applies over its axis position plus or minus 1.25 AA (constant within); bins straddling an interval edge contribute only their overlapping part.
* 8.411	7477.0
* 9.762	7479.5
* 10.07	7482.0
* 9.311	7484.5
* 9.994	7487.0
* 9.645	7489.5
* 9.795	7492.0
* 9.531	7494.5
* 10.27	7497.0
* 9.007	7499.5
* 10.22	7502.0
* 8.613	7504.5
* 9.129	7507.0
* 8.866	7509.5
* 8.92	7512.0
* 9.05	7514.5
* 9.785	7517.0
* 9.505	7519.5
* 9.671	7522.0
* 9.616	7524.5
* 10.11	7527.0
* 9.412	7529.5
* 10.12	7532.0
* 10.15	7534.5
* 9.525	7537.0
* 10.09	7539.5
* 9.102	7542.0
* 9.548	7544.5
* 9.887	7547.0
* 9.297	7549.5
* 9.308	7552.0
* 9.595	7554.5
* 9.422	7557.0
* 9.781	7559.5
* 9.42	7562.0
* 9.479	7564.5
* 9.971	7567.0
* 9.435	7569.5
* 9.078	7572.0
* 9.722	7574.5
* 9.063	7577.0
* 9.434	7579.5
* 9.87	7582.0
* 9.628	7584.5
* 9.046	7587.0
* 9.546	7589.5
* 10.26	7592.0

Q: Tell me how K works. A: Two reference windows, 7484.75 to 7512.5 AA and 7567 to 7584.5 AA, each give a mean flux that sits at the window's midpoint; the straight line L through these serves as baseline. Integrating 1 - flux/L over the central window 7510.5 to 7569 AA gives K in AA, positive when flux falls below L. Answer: -0.7 AA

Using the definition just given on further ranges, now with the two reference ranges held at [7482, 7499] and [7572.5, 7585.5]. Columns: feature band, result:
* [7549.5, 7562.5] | 0.1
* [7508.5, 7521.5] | 0.6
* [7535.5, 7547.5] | 0.0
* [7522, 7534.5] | -0.2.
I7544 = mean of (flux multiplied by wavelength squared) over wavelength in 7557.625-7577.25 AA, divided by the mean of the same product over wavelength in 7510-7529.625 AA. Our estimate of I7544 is 1.0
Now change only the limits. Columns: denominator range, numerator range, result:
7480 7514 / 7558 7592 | 1.03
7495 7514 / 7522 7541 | 1.07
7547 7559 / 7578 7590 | 1.01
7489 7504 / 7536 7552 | 1.00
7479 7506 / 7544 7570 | 1.01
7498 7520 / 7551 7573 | 1.04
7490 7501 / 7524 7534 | 1.03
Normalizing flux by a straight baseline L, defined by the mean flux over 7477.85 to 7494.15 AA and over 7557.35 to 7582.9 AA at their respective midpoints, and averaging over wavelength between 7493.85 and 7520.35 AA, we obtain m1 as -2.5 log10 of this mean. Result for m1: 0.04 mag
